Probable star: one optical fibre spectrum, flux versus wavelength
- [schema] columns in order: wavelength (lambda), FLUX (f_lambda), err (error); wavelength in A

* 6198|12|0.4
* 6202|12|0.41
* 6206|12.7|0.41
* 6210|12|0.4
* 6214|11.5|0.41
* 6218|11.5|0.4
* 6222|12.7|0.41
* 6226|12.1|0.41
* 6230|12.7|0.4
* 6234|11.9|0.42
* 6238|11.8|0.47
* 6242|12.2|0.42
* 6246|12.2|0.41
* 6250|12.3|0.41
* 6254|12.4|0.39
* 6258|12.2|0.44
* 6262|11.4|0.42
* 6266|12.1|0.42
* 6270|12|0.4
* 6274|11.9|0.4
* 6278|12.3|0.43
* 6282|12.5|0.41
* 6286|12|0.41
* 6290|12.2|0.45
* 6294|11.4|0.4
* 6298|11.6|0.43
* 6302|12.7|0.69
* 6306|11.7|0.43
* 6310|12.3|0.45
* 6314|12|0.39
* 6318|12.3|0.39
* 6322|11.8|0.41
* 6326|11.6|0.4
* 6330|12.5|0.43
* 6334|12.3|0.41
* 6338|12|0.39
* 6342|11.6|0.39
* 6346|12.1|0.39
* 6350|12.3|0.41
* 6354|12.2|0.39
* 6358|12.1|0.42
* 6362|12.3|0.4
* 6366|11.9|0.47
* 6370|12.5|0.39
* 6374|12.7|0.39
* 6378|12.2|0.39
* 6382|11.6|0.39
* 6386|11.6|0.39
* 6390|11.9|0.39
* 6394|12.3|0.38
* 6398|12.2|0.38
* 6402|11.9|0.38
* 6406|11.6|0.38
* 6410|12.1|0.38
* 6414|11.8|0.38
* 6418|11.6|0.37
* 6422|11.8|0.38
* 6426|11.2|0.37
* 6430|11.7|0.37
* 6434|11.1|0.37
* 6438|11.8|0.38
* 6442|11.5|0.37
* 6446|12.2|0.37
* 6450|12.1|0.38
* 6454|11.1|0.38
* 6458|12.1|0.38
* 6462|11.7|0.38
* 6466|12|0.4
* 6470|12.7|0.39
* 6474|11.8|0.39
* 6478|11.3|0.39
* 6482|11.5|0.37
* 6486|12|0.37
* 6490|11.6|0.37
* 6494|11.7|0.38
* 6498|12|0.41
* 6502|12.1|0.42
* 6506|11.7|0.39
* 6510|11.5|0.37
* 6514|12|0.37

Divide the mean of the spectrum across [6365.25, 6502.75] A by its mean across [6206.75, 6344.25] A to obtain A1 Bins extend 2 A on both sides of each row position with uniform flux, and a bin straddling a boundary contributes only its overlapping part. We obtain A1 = 1.0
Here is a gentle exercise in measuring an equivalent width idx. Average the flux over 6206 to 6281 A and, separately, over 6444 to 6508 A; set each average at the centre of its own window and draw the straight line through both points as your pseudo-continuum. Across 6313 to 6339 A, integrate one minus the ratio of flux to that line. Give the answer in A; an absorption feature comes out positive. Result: -0.2 A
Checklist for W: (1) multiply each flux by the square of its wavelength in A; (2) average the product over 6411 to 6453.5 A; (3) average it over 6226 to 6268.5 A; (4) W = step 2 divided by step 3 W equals 1.0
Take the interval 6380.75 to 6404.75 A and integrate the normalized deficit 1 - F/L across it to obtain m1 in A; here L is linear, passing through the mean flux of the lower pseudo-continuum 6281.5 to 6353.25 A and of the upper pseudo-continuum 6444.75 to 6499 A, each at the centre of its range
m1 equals 0.0 A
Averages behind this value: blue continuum 12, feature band 11.9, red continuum 11.8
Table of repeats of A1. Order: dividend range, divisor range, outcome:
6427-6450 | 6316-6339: 0.97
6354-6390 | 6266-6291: 1.00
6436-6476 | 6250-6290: 0.98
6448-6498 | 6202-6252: 0.97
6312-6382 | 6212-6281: 1.00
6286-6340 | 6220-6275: 0.99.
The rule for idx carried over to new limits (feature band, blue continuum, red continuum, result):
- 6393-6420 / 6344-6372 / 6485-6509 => 0.35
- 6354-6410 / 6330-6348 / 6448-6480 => -0.39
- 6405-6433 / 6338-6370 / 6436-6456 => 0.42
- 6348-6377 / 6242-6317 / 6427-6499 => -0.85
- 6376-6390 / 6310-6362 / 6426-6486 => 0.16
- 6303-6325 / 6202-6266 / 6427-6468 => -0.13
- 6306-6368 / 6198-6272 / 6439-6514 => -0.51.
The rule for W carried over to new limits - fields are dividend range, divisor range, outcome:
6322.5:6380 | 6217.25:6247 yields 1.04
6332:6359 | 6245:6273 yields 1.03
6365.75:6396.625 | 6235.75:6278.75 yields 1.04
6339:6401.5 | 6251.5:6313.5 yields 1.03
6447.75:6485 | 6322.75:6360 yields 1.02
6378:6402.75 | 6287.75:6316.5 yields 1.02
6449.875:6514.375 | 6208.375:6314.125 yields 1.05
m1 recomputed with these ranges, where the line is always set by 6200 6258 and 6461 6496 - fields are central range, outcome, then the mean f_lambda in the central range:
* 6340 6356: -0.1 A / 12.1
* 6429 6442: 0.4 A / 11.5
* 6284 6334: 0.1 A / 12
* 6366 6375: -0.4 A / 12.4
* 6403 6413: 0.0 A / 11.8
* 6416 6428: 0.4 A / 11.5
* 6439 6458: 0.1 A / 11.8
